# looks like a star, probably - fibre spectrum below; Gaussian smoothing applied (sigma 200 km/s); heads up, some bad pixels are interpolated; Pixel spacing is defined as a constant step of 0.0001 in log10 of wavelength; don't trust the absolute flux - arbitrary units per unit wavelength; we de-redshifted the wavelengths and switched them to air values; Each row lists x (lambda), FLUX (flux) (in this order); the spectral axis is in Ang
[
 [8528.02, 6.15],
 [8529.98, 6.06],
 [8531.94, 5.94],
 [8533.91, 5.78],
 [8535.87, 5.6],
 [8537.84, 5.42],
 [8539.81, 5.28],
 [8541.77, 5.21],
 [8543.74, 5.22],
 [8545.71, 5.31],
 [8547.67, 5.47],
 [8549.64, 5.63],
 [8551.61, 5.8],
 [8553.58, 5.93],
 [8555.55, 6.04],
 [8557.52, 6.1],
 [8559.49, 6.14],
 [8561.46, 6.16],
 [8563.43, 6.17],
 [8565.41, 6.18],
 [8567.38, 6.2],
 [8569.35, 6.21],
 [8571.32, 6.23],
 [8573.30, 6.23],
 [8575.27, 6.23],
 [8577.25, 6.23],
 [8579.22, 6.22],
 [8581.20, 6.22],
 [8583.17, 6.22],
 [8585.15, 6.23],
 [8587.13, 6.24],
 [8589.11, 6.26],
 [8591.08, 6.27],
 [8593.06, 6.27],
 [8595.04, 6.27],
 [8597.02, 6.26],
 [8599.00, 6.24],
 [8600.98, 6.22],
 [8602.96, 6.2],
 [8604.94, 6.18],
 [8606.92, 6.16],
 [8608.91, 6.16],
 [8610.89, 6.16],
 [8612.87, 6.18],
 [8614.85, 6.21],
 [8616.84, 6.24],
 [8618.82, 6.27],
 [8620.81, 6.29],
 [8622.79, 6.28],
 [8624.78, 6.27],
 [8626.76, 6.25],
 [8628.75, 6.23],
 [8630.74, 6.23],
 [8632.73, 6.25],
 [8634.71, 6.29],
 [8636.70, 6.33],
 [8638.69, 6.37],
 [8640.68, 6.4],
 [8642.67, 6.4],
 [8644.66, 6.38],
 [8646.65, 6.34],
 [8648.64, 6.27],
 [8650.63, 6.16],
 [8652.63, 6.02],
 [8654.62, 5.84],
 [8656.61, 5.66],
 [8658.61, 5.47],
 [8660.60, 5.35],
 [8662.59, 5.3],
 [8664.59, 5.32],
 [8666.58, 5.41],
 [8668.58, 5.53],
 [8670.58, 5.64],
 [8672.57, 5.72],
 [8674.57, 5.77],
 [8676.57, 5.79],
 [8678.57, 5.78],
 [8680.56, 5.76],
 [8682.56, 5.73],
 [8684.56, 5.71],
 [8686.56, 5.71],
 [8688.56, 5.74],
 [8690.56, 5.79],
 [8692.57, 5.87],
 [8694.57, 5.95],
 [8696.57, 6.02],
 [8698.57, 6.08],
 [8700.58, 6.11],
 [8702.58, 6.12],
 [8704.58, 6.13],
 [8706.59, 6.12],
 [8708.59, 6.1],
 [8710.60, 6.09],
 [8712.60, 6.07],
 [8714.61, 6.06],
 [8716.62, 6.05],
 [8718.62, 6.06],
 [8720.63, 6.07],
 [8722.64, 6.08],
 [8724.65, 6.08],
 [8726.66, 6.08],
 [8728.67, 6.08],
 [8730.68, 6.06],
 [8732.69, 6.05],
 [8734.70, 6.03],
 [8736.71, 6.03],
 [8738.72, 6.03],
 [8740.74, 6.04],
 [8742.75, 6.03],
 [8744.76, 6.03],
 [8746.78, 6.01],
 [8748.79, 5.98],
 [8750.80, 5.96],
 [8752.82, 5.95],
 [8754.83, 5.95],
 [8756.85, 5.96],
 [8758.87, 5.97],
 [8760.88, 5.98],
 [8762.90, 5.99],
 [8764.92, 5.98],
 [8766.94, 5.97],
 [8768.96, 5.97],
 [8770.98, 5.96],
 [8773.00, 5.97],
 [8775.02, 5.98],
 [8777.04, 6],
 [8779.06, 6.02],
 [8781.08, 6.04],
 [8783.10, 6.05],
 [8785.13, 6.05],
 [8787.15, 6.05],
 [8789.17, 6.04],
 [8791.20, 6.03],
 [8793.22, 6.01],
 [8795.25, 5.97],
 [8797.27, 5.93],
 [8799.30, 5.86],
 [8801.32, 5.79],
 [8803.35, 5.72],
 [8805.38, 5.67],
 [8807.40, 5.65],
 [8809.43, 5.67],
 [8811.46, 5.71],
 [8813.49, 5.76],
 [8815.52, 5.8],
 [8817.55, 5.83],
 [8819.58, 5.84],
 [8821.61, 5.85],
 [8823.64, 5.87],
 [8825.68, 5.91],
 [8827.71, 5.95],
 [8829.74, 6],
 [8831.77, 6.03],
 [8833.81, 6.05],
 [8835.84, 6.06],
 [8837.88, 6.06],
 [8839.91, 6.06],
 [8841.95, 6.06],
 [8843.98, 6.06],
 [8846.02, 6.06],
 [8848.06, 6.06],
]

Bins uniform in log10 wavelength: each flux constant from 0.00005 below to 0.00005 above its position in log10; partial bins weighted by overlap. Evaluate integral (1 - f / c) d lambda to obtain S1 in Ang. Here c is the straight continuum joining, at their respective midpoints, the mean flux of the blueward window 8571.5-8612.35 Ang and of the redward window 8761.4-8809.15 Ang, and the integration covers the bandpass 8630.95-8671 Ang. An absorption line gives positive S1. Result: 1.2 Ang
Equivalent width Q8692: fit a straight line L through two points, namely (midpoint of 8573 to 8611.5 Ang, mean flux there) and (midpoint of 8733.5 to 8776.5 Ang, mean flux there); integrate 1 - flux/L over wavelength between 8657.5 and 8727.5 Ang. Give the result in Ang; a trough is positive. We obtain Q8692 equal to 2.7 Ang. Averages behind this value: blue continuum 6.22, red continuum 5.99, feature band 5.85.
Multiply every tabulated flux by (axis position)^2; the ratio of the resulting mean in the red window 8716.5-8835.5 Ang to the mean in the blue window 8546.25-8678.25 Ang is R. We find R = 1.02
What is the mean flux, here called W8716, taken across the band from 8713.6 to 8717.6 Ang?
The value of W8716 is 6.04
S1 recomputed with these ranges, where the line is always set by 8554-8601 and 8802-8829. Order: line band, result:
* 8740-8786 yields -0.9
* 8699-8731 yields -0.6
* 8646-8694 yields 2.5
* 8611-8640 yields -0.7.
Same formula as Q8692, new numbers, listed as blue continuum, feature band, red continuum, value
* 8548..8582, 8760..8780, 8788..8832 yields -0.3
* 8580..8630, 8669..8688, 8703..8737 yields 1.2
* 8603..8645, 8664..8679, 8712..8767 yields 1.3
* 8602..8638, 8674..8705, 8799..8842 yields 1.2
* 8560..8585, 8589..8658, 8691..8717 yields -0.8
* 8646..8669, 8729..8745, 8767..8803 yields -0.4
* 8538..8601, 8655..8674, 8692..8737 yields 1.7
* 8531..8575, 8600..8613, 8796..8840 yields -0.8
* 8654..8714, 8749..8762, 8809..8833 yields -0.3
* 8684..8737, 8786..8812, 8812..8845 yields 0.5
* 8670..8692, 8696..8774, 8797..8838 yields -3.3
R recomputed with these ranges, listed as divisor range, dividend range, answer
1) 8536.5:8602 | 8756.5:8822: 1.03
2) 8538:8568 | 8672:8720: 1.06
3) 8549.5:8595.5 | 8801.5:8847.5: 1.01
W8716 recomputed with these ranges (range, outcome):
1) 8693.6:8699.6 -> 6.02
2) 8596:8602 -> 6.24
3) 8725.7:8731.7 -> 6.07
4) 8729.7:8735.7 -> 6.05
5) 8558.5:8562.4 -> 6.15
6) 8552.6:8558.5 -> 6.02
